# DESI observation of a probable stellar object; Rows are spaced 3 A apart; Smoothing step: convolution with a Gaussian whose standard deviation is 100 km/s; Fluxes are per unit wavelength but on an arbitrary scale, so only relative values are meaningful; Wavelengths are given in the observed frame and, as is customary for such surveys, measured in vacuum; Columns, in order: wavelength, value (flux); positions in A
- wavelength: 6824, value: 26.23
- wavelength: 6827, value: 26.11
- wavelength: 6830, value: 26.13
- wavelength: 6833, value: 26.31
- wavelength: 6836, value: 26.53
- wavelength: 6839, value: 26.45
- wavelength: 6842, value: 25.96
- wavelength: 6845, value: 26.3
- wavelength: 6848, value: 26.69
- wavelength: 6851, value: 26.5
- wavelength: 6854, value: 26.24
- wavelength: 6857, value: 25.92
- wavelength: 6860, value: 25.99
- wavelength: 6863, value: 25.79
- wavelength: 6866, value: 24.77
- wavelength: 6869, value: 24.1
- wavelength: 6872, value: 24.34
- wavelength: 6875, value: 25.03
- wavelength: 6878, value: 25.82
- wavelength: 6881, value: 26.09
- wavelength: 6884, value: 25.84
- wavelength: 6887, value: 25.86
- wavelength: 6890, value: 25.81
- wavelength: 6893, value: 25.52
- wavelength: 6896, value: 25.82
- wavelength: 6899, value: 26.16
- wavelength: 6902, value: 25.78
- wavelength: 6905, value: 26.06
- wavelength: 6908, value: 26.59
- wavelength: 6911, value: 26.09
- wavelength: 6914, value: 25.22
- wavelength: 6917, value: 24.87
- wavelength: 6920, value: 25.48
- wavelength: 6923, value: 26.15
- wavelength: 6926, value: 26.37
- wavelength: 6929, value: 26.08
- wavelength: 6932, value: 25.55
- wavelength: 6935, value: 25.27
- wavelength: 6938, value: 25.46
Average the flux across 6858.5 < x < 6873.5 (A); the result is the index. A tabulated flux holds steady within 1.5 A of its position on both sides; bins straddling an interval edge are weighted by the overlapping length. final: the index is 25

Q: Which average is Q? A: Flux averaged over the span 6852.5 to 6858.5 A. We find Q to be 26.1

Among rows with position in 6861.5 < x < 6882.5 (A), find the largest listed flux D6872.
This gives 26.09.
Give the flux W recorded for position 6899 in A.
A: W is 26.16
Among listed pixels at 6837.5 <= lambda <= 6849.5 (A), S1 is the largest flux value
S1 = 26.69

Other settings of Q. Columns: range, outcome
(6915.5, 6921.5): 25.2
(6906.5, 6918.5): 25.7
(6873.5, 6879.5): 25.4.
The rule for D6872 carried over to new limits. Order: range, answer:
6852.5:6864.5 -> 26.24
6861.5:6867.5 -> 25.79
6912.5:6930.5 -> 26.37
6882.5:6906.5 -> 26.16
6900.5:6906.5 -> 26.06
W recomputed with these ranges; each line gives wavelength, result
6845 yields 26.3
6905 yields 26.06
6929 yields 26.08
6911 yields 26.09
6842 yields 25.96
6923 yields 26.15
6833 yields 26.31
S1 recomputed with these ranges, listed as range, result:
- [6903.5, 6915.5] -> 26.59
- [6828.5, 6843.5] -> 26.53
